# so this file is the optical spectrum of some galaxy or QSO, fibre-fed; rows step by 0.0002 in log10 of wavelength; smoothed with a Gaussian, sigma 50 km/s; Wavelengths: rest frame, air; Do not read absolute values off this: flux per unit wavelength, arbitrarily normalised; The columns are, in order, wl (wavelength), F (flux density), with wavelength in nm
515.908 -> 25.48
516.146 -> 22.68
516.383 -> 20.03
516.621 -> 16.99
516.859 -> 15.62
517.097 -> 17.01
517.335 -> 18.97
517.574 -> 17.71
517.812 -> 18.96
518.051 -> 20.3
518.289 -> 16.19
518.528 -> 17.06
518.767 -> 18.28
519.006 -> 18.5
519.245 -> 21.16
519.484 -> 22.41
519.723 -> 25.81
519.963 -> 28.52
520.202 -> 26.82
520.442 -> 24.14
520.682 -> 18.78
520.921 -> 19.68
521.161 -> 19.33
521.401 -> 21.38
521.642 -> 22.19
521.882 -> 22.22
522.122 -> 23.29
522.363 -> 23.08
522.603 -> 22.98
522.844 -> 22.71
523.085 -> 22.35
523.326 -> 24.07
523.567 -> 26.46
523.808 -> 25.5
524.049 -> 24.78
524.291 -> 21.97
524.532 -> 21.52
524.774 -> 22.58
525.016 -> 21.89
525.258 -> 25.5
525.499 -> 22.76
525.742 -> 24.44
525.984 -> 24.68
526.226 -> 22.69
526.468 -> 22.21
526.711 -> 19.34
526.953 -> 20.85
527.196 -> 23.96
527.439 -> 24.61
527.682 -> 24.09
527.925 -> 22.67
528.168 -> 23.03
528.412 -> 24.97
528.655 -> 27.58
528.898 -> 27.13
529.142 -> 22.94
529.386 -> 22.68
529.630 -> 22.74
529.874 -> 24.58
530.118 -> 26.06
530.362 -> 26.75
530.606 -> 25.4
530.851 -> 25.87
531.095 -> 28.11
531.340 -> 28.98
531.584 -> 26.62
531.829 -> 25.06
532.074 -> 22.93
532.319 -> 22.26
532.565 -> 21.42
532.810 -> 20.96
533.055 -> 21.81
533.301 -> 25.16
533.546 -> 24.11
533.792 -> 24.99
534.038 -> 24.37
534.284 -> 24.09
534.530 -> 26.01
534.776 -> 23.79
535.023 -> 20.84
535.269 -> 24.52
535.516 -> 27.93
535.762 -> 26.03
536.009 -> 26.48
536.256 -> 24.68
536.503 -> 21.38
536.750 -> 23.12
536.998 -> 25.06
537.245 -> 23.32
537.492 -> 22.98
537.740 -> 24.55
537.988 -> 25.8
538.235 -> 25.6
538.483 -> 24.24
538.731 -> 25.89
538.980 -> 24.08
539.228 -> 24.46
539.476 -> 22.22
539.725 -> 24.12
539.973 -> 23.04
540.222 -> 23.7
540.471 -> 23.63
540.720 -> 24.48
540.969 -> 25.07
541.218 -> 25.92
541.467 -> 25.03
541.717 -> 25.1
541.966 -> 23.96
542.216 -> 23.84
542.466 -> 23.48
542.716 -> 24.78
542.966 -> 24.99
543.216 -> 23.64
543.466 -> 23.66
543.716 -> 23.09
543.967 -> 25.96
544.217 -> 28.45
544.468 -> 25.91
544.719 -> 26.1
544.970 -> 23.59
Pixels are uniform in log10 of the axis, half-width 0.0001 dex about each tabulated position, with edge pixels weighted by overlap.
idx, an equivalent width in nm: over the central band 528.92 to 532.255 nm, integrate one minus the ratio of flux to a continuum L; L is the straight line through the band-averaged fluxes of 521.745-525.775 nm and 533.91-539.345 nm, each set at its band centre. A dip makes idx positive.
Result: -0.18 nm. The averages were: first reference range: 23.4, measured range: 25.3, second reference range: 24.5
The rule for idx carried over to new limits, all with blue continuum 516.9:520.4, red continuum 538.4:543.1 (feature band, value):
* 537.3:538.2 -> -0.03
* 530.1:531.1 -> -0.16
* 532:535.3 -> -0.04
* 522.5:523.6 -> -0.12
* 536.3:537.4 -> 0.02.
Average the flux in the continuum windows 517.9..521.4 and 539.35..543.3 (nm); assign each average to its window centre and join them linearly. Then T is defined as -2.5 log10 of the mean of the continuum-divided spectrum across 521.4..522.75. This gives -0.05 mag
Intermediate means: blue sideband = 21.2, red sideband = 24.2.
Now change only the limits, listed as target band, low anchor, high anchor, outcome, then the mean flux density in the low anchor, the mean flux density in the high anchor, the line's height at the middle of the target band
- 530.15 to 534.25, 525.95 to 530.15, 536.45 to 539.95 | -0.04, 23.6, 24.1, 23.8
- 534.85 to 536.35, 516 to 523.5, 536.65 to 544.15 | -0.07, 21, 24.3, 23.6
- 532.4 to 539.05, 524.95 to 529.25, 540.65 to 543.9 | 0.00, 23.7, 24.4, 24.1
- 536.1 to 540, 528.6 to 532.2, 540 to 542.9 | 0.03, 25.5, 24.4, 24.8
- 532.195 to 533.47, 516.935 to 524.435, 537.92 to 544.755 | 0.05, 21.7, 24.6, 23.4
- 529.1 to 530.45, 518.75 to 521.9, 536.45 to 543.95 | -0.05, 22.2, 24.2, 23.2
